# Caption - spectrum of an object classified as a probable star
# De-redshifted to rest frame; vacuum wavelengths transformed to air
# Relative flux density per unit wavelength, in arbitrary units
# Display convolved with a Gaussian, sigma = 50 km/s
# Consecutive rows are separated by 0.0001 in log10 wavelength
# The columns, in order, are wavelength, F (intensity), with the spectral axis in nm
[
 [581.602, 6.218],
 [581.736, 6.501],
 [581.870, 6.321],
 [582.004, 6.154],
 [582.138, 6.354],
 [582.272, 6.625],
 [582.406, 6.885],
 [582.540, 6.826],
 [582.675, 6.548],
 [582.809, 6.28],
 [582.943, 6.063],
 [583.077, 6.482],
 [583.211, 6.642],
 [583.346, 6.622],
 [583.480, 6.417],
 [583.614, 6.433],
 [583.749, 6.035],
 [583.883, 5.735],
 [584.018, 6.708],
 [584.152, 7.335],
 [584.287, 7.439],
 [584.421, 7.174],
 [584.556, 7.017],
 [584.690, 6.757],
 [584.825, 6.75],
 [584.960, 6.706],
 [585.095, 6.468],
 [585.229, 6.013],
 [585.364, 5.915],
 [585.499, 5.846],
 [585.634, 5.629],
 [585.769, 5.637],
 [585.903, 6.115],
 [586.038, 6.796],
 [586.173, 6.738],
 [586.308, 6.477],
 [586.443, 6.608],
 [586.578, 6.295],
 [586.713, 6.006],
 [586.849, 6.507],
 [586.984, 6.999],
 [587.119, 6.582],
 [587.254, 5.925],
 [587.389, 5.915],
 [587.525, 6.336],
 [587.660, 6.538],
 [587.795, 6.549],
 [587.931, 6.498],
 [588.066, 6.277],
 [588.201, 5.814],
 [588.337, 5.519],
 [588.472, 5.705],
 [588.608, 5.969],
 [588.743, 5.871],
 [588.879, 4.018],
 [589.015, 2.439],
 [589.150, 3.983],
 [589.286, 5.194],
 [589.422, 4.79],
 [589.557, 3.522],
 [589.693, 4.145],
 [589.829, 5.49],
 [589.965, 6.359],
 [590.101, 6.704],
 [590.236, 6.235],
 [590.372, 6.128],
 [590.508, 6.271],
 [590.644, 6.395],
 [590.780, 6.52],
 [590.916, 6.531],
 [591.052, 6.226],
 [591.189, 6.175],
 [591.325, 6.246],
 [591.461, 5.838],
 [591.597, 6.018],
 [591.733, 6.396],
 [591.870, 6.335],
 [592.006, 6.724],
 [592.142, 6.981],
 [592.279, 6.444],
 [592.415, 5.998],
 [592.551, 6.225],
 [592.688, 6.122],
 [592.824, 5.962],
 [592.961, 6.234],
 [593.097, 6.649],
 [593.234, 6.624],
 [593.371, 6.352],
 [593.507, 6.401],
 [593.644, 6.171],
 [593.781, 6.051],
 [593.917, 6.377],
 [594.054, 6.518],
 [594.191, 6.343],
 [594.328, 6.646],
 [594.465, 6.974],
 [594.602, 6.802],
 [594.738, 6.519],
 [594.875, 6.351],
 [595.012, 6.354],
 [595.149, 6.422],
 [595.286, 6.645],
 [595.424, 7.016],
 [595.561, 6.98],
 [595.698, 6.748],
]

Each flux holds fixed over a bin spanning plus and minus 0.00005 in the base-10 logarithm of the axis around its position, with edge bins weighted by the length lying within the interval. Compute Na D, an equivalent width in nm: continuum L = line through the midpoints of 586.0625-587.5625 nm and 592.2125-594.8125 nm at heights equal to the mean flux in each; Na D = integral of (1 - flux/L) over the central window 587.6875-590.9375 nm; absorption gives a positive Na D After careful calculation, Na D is 0.44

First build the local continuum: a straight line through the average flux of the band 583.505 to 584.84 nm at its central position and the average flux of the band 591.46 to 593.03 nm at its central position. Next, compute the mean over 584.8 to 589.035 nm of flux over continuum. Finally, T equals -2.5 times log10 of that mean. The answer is 0.09 mag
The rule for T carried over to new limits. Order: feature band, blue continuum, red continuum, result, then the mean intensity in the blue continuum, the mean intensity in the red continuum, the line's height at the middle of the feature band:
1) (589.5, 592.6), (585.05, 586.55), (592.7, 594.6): 0.04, 6.21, 6.41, 6.34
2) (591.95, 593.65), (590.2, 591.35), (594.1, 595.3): 0.01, 6.3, 6.56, 6.44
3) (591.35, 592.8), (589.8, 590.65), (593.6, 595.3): 0.01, 6.25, 6.48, 6.35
